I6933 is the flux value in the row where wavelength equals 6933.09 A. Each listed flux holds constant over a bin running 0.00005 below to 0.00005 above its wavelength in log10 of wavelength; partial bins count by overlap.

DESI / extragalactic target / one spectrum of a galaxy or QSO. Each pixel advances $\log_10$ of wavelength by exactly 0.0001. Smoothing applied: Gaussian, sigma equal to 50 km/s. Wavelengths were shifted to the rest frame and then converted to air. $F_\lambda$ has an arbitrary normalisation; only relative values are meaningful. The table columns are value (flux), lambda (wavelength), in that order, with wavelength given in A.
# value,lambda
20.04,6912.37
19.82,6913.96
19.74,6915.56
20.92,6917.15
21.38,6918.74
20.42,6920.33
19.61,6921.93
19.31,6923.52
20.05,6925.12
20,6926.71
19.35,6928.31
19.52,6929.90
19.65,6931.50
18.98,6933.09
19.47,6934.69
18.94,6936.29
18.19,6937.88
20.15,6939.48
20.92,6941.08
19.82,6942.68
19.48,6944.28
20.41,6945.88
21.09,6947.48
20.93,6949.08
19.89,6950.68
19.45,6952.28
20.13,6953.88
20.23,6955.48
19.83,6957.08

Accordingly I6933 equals 18.98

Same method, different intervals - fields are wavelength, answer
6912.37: 20.04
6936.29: 18.94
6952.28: 19.45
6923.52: 19.31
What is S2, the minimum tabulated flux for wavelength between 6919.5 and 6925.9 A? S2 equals 19.31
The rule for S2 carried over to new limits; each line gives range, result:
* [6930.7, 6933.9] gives 18.98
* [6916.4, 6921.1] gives 20.42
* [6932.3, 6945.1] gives 18.19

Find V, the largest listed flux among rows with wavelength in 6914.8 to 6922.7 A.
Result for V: 21.38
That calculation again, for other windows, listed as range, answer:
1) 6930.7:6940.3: 20.15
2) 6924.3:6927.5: 20.05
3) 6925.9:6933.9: 20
